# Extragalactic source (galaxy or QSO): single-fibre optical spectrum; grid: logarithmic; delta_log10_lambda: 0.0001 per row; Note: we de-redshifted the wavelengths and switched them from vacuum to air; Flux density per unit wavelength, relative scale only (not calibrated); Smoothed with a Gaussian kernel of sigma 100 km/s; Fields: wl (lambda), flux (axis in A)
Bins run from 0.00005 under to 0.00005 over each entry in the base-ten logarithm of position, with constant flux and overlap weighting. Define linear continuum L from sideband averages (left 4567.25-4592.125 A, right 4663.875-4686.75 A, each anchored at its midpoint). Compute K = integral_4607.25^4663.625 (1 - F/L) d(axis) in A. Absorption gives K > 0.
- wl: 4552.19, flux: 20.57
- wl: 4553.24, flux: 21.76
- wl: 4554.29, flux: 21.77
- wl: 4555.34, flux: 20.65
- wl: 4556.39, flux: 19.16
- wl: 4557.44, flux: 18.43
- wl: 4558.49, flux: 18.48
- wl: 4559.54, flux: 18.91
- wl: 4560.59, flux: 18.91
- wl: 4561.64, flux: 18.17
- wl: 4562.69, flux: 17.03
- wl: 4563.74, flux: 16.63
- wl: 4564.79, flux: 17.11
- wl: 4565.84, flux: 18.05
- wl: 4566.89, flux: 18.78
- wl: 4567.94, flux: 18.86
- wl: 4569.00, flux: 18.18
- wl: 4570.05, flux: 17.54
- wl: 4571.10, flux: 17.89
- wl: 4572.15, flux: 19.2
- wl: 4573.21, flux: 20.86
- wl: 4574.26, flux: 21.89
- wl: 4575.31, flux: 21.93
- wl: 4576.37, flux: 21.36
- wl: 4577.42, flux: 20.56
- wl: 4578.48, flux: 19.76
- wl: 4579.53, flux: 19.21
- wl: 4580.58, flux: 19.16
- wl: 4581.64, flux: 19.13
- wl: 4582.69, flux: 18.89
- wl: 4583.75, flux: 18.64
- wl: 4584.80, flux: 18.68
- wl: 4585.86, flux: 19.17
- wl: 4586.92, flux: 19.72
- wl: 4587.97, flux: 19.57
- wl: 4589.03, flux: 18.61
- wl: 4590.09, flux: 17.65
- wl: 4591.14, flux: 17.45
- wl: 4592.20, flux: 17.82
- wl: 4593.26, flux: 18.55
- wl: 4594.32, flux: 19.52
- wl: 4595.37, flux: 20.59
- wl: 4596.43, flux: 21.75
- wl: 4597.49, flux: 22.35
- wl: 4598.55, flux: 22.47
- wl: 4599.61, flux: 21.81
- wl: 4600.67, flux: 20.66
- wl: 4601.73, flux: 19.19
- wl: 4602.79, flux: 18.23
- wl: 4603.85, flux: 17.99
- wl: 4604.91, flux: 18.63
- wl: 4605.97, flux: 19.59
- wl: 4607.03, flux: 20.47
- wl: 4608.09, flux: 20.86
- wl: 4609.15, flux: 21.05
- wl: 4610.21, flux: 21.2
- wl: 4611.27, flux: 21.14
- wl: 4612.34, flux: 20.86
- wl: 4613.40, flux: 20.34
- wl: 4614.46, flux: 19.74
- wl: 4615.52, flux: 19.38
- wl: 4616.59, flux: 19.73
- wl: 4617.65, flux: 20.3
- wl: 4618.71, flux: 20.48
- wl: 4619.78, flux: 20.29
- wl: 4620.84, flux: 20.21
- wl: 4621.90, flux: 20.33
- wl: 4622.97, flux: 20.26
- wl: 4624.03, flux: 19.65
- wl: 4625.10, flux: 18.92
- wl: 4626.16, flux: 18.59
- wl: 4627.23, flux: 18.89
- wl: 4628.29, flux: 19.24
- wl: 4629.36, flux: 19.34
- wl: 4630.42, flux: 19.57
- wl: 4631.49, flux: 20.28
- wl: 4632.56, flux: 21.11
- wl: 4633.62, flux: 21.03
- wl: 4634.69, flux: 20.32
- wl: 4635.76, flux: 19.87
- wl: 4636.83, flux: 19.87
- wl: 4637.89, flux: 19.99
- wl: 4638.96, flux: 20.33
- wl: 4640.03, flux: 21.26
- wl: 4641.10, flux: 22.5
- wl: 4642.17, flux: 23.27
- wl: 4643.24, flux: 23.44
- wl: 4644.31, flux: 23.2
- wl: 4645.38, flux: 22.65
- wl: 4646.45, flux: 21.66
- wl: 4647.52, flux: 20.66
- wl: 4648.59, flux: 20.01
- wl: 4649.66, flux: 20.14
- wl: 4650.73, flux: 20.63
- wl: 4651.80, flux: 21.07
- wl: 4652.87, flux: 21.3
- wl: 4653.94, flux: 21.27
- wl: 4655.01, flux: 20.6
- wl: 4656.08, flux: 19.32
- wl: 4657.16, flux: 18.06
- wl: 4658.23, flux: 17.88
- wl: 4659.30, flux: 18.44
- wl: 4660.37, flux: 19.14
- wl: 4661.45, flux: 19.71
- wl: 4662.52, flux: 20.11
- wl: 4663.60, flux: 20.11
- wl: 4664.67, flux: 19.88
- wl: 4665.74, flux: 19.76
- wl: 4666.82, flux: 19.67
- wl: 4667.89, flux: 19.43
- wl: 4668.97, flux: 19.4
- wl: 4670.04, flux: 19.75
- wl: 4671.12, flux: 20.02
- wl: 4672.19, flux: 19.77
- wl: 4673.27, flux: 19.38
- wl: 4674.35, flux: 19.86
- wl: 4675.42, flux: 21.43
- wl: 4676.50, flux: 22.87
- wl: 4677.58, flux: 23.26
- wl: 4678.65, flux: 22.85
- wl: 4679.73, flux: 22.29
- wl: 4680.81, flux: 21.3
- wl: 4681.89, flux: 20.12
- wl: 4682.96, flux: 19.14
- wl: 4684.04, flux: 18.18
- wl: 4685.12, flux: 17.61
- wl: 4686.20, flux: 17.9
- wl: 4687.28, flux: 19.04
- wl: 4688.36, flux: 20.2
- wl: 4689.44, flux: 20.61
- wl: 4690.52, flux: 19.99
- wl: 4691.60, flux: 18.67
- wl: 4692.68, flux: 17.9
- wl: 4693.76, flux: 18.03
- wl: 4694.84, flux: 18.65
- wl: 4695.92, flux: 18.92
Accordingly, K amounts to -1.6 A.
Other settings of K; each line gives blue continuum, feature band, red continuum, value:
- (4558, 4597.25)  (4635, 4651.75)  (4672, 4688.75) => -1.2 A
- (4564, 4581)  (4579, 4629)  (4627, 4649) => 1.0 A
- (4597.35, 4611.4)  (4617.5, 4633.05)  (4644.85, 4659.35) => 0.4 A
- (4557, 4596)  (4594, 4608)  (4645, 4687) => -0.7 A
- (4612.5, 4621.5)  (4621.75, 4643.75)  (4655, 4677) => -0.4 A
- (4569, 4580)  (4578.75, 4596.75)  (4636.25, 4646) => 1.1 A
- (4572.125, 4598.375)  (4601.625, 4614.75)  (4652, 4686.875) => -0.1 A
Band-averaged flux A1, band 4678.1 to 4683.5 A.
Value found 21.2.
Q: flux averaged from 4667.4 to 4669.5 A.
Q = 19.4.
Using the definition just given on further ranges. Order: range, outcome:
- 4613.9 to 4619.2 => 19.9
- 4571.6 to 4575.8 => 21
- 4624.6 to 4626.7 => 18.8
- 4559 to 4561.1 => 18.9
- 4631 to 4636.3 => 20.5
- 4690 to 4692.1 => 19.3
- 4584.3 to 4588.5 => 19.3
